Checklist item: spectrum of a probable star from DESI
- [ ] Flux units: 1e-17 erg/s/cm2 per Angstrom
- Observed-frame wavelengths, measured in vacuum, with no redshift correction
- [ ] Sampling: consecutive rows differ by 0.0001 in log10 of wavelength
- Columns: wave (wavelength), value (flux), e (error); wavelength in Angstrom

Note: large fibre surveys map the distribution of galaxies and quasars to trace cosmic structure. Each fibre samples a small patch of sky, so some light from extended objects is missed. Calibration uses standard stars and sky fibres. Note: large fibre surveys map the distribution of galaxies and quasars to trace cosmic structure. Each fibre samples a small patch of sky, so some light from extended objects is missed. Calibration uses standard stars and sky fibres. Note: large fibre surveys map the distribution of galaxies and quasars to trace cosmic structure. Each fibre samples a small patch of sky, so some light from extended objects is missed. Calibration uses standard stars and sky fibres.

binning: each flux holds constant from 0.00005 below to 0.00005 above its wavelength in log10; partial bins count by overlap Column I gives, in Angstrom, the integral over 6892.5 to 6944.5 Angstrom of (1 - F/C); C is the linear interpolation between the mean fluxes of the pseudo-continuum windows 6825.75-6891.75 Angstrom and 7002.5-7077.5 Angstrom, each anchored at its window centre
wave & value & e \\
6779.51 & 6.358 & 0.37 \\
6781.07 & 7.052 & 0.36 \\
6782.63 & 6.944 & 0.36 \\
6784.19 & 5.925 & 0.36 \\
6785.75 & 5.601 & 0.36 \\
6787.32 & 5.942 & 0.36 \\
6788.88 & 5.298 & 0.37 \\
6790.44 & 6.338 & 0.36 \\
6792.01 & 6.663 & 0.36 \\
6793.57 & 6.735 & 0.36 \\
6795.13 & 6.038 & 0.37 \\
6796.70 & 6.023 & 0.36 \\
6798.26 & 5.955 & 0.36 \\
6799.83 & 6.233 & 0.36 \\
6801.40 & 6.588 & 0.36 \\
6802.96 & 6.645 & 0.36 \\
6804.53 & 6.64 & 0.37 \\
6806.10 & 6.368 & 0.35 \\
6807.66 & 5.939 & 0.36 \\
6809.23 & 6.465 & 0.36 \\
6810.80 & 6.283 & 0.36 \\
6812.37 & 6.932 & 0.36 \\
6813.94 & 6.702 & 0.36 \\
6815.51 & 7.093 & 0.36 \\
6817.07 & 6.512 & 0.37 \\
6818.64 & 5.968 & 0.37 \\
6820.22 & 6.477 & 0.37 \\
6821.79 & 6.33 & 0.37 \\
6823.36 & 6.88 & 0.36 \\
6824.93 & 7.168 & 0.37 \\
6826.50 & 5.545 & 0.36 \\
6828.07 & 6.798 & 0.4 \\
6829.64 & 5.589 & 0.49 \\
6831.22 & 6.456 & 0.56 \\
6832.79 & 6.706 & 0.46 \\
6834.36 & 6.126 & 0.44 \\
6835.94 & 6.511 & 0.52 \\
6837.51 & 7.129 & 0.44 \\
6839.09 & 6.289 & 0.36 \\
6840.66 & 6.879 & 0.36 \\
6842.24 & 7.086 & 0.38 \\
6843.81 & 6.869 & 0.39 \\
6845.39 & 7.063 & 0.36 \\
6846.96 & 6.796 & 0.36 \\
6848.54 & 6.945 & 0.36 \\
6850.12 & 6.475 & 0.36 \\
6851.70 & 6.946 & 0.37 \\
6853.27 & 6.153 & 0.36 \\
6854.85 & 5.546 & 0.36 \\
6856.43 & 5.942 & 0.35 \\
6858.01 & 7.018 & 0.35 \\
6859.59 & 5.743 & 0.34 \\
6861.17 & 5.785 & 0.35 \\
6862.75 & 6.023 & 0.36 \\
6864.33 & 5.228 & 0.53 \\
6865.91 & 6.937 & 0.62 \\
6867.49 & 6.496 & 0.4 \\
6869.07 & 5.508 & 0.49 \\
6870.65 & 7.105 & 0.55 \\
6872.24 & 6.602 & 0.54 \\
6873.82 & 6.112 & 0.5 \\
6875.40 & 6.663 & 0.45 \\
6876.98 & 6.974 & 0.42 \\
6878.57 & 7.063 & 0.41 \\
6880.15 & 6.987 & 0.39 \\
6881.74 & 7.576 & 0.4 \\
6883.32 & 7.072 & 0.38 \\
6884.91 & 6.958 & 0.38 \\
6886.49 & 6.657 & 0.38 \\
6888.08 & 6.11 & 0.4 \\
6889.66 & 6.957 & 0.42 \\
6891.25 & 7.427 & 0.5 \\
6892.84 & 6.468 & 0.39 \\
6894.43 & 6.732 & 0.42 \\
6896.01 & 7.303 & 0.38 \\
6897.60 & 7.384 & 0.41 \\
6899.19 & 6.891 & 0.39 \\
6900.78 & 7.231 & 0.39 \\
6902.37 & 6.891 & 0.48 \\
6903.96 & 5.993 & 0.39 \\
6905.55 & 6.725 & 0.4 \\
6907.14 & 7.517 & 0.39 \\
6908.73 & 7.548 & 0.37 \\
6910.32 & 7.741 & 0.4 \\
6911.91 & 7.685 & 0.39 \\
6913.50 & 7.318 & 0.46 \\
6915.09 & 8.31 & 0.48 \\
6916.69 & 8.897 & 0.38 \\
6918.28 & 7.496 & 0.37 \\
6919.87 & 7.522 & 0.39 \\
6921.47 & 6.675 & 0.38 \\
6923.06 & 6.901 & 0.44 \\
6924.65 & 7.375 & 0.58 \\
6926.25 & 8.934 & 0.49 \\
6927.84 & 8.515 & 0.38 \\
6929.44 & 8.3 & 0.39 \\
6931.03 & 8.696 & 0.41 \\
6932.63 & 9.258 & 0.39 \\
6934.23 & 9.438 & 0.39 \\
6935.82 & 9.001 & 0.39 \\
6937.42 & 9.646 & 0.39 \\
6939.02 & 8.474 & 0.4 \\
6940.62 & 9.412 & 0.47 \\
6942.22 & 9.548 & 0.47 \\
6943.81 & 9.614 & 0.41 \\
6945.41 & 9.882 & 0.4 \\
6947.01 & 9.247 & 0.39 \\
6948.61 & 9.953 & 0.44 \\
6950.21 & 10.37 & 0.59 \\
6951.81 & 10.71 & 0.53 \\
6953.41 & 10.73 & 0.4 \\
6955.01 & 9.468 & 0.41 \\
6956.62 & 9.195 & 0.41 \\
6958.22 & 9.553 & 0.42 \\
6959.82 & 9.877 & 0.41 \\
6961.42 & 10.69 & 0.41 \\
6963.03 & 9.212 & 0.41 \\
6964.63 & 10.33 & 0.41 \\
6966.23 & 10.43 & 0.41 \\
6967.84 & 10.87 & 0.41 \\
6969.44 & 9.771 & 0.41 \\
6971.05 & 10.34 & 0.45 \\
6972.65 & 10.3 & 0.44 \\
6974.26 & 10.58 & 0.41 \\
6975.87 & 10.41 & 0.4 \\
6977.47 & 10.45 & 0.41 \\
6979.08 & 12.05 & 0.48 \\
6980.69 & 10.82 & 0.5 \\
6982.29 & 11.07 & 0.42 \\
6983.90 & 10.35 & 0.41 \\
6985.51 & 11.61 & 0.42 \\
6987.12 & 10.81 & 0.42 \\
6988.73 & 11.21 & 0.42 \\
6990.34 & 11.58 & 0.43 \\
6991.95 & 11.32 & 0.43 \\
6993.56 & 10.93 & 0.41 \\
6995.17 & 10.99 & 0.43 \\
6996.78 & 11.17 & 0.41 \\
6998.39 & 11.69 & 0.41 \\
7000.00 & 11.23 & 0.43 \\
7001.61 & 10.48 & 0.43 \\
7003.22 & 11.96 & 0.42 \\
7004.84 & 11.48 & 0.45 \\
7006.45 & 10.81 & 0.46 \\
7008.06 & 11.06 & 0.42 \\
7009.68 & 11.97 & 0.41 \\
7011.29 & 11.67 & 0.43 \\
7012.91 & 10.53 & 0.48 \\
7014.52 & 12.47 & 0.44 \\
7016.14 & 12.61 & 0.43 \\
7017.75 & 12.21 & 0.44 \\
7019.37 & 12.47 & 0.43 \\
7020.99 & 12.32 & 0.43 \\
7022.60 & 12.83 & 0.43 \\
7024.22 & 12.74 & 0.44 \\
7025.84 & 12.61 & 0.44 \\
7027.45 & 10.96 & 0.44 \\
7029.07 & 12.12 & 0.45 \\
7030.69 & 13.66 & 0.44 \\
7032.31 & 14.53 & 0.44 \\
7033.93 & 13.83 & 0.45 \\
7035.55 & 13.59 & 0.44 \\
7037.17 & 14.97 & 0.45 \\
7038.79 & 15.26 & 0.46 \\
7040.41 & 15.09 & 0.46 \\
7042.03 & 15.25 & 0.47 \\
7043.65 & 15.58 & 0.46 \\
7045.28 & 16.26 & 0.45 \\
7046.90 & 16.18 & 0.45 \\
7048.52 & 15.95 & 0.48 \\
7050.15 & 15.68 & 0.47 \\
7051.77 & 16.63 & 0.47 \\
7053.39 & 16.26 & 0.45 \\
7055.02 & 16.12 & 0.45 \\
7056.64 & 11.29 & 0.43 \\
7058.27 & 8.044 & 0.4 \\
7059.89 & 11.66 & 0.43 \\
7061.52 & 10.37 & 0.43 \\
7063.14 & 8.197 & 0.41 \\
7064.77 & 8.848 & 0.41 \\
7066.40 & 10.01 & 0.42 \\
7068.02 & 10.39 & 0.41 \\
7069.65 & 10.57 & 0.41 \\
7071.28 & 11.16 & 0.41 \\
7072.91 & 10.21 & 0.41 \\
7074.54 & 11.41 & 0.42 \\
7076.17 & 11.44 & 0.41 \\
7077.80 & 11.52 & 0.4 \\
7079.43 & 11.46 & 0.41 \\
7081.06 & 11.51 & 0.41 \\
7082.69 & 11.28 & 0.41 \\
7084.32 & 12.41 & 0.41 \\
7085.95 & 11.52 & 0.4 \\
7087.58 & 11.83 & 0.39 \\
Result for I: 3.9 Angstrom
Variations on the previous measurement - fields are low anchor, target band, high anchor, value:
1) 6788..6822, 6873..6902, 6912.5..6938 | 2.8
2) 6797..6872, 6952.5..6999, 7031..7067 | 2.4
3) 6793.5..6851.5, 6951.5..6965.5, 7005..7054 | 1.5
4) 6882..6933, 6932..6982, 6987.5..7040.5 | -1.9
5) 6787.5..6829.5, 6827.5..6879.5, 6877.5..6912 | 1.9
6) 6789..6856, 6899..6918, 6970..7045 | 3.5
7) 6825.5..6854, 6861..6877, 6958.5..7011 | 2.5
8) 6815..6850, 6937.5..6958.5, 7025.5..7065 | 1.4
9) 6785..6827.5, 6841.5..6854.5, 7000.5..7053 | 1.6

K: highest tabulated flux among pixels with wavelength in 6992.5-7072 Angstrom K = 16.63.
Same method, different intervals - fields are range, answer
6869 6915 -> 7.741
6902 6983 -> 12.05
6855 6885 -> 7.576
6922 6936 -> 9.438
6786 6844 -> 7.168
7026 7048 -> 16.26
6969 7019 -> 12.61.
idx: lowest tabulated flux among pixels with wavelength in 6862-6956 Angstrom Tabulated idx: 5.228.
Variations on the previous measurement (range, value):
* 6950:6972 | 9.195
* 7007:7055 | 10.53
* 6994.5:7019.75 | 10.48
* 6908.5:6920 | 7.318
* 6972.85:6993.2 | 10.35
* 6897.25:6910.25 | 5.993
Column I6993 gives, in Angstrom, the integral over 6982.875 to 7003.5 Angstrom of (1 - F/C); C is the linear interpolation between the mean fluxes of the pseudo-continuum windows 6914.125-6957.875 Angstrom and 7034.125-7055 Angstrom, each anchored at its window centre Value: 2.1 Angstrom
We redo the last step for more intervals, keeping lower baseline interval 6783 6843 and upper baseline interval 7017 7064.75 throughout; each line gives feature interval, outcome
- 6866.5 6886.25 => 3.8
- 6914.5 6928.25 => 2.7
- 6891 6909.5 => 4.3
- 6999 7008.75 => 0.9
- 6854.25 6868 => 3.2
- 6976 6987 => 0.6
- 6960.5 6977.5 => 1.4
